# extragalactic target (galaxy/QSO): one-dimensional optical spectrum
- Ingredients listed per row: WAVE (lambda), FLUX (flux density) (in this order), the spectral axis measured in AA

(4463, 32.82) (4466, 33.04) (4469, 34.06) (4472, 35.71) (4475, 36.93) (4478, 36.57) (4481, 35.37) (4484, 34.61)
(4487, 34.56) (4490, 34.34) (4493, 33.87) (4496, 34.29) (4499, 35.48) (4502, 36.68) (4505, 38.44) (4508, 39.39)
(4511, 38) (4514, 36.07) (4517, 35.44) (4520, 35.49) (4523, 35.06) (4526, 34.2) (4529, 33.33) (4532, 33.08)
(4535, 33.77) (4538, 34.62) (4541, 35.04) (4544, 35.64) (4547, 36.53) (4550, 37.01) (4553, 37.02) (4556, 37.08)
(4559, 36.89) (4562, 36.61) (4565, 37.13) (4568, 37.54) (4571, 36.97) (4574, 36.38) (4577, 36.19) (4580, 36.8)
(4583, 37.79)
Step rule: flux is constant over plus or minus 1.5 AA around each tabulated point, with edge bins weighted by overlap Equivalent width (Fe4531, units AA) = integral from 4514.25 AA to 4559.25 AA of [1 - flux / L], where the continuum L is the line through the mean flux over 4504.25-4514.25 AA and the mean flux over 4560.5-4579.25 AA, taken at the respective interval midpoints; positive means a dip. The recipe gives 2.7 AA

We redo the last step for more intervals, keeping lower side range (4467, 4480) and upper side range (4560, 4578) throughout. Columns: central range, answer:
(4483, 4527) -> 0.4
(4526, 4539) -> 1.0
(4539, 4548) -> 0.2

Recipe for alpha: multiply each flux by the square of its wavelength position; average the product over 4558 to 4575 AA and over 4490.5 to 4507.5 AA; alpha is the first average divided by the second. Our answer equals 1.06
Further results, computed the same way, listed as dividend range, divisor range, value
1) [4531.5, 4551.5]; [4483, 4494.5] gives 1.05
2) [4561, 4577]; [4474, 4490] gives 1.08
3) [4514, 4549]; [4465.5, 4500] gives 1.02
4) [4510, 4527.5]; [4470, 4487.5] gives 1.02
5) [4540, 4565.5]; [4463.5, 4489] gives 1.08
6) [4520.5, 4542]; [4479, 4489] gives 1.00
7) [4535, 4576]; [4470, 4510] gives 1.04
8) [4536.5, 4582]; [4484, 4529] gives 1.05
